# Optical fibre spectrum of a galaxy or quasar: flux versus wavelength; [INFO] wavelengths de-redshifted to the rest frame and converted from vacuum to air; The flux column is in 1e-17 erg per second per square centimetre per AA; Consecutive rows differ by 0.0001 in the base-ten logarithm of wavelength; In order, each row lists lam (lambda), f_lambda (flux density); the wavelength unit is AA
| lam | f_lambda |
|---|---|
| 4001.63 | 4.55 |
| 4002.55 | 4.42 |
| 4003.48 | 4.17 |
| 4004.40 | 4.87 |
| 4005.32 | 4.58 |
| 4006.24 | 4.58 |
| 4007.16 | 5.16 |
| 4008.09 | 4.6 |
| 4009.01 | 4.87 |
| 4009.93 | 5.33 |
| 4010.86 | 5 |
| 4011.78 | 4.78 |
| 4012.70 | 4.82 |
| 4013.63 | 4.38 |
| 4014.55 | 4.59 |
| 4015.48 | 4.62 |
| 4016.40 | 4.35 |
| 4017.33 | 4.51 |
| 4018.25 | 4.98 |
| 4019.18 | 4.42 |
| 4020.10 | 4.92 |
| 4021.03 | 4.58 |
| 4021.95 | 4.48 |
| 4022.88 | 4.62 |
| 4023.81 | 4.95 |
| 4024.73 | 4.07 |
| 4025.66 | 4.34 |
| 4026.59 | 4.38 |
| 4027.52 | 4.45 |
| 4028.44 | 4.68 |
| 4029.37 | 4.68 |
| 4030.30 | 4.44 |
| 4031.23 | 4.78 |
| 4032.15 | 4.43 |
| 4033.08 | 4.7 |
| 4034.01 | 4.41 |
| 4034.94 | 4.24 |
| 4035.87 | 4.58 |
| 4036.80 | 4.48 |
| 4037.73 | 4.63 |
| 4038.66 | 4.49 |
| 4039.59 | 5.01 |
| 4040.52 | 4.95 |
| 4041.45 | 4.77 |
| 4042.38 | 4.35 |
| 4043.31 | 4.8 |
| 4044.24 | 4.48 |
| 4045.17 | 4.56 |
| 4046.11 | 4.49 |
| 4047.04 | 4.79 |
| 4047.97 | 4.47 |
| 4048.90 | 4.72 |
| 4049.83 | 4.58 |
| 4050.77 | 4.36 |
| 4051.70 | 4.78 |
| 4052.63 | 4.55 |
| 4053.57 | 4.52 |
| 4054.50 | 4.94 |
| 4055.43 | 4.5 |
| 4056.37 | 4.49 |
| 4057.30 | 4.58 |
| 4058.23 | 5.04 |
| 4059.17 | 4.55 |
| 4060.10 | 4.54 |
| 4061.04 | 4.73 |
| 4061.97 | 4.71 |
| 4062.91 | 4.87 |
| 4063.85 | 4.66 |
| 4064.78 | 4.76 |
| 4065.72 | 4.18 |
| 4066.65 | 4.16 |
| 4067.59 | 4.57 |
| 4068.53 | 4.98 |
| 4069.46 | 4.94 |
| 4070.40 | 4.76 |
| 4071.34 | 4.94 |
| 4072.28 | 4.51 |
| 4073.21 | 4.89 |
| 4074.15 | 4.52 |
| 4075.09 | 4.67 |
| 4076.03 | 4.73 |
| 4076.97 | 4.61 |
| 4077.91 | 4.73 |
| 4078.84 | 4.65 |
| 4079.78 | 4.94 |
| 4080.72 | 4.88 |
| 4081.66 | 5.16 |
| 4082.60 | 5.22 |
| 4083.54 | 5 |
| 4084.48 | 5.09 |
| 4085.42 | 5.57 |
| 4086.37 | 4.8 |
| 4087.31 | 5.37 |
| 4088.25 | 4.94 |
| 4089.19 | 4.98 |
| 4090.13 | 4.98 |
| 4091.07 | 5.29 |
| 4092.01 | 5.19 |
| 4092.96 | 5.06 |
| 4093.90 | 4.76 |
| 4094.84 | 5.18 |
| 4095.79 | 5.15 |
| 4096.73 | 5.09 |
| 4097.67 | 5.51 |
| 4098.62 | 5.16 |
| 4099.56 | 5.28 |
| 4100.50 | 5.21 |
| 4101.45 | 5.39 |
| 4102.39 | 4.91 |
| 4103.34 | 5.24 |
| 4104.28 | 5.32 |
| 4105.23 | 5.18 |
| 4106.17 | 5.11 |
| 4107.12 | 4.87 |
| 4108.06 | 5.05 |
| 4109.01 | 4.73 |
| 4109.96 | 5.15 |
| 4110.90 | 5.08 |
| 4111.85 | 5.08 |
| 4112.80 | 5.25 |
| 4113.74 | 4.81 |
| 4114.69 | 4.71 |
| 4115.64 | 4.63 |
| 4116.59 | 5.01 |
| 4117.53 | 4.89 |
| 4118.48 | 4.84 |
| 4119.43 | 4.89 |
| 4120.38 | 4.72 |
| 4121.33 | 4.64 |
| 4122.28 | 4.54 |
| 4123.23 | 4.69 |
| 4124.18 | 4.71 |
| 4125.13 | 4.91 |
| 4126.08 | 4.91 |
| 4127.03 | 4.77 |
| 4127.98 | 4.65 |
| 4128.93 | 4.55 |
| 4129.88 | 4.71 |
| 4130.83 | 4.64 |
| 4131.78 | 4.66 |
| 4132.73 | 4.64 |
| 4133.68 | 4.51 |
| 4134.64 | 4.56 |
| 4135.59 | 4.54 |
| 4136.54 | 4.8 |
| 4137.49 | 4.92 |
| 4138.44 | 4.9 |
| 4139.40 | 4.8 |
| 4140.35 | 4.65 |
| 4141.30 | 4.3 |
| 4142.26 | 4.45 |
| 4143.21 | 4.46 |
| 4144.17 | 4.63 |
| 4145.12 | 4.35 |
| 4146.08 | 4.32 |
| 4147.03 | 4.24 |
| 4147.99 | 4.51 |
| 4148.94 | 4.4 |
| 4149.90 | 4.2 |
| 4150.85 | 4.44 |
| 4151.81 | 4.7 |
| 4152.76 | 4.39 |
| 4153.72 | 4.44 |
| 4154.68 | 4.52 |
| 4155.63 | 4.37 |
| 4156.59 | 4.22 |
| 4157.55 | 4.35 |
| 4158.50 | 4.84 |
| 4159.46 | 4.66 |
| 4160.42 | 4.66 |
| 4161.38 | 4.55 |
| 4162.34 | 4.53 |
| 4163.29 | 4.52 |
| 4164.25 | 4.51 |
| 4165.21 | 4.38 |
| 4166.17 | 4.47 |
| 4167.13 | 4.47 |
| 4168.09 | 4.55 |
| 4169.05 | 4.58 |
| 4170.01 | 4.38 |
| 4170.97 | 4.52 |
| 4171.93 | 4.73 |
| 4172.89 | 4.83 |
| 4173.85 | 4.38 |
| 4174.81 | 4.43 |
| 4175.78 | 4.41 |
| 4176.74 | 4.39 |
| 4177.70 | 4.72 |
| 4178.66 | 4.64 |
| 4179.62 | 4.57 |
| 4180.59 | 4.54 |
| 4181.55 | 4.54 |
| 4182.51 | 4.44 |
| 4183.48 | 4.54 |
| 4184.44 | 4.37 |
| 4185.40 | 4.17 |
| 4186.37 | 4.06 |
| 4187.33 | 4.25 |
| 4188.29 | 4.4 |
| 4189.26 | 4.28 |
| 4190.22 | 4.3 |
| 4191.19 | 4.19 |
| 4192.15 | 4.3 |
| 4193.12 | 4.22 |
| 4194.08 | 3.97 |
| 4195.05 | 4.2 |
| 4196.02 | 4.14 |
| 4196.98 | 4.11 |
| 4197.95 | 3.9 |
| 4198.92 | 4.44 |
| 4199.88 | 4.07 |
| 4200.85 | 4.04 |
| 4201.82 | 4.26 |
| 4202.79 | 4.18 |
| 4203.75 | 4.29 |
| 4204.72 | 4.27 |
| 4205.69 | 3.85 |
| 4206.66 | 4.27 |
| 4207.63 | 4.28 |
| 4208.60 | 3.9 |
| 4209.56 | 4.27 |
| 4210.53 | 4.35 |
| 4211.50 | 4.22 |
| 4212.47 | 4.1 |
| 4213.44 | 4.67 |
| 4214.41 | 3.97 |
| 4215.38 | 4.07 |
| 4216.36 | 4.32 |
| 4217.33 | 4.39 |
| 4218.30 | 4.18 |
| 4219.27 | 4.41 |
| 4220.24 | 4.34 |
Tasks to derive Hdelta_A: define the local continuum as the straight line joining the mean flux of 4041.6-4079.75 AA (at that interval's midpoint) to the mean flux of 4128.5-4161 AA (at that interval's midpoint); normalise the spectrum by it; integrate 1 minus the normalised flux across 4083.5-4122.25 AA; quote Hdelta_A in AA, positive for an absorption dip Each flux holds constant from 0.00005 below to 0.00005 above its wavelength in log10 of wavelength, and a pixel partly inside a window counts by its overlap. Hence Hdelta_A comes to -3.8 AA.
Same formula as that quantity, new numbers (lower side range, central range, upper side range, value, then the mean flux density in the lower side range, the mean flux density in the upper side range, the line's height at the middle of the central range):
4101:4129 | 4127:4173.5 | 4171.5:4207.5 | 0.8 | 4.91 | 4.31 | 4.63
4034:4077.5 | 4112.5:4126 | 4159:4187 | -0.7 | 4.64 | 4.5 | 4.56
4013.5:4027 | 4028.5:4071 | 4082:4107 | 1.4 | 4.55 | 5.15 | 4.79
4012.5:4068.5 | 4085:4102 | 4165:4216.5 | -2.5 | 4.59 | 4.32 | 4.5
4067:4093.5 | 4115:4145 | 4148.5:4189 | -0.1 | 4.92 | 4.48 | 4.67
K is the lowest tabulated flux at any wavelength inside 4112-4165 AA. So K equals 4.2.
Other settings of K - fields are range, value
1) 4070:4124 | 4.51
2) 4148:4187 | 4.06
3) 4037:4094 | 4.16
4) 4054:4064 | 4.49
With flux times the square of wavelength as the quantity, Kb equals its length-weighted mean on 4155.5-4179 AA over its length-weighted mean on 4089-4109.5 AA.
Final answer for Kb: 0.91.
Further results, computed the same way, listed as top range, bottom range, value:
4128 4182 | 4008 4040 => 1.05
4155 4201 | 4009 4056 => 1.02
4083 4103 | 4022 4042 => 1.16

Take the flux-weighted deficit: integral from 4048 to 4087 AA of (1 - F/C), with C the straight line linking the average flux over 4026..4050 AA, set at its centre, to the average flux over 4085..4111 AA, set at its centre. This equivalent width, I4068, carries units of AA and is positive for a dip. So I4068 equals 0.91 AA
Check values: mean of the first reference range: 4.59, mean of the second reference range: 5.13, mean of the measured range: 4.74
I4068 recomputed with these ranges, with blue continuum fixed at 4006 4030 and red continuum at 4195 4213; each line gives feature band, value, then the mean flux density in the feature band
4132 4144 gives -0.79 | 4.63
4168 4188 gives -1.14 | 4.48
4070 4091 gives -1.98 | 4.91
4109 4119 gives -1.20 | 4.93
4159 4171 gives -0.71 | 4.52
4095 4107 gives -2.06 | 5.2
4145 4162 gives -0.62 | 4.46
